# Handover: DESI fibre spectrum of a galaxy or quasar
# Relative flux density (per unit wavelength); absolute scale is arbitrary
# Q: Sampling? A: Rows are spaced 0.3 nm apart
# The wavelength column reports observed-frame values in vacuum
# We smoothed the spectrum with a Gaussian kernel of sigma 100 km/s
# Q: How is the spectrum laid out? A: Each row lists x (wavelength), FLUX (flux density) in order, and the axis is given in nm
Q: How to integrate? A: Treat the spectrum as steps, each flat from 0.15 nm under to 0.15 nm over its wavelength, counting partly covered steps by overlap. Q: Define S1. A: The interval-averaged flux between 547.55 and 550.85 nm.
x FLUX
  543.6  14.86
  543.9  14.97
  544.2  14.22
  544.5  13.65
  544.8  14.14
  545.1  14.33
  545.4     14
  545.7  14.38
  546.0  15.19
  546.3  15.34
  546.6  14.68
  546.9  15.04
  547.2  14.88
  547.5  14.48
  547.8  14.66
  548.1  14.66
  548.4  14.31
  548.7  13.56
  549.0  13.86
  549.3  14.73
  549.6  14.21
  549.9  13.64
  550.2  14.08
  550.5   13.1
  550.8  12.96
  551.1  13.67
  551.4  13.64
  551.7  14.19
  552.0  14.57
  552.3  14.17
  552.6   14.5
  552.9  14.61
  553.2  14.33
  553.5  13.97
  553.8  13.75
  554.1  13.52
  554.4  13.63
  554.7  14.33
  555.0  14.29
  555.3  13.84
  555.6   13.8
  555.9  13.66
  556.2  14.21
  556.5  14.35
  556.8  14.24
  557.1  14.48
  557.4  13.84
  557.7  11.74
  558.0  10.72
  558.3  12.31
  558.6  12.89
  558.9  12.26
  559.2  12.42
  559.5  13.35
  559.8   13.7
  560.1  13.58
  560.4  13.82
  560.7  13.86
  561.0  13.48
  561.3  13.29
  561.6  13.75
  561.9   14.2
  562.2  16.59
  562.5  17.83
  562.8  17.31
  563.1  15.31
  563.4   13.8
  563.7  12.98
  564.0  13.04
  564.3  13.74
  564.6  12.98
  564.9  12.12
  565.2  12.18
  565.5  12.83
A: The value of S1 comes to 14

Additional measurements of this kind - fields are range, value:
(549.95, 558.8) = 13.7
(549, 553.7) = 14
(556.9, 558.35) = 12.7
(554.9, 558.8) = 13.4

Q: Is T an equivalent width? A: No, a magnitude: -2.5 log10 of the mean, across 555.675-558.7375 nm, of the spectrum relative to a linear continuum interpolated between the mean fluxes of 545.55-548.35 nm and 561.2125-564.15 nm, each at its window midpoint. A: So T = 0.12 mag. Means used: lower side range 14.8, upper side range 14.8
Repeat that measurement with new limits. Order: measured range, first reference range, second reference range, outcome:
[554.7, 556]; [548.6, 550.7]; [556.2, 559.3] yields -0.056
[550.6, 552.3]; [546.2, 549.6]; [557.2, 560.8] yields 0.015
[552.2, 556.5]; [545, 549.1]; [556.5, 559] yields -0.049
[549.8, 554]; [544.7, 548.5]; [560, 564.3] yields 0.049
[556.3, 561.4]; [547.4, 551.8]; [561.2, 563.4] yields 0.139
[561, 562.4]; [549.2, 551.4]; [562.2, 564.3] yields 0.032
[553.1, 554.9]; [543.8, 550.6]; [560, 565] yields 0.030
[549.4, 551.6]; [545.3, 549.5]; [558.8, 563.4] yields 0.066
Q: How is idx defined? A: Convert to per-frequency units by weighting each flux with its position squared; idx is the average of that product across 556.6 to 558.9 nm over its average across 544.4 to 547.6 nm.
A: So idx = 0.92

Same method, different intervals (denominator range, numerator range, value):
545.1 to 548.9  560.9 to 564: 1.07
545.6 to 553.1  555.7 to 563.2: 1.01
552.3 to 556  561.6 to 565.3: 1.06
